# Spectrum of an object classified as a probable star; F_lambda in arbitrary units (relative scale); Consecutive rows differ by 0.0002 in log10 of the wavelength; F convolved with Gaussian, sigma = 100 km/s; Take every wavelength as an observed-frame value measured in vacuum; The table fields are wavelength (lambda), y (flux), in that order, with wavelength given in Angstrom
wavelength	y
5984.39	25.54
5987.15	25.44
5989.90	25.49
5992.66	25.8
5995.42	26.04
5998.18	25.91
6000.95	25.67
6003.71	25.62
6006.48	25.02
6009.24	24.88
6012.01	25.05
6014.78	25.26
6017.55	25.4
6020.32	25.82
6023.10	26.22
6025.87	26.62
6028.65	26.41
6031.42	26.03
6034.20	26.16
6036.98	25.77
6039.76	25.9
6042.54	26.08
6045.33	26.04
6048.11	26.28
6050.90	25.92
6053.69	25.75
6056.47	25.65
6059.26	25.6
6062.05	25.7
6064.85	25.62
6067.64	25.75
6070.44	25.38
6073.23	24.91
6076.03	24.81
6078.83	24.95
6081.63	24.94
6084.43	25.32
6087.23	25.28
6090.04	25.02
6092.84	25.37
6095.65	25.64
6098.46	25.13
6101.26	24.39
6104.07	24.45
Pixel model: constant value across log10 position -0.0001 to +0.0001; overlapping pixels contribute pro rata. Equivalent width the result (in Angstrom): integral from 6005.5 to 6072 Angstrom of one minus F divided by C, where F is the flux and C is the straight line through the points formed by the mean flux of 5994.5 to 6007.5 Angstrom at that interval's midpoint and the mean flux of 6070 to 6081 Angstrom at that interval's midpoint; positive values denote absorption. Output -1.2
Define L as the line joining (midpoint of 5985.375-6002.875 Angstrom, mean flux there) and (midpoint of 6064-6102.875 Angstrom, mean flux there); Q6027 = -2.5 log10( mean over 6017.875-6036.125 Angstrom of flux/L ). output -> -0.03 mag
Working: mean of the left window 25.7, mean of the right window 25.2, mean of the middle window 26.1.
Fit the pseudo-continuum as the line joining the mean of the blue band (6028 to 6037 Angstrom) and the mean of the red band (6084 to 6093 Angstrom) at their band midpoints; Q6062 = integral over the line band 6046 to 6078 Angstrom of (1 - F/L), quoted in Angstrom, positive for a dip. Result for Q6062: 0.1 Angstrom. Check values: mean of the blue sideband 26.1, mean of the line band 25.6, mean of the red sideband 25.2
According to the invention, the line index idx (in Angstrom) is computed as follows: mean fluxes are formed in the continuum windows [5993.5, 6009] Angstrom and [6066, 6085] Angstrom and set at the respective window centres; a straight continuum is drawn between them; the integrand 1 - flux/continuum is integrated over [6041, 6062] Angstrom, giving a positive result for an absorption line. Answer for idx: -0.5 Angstrom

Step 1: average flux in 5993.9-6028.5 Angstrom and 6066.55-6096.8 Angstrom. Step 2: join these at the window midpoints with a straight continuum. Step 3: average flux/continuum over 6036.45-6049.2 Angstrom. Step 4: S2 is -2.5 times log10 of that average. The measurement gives -0.02 mag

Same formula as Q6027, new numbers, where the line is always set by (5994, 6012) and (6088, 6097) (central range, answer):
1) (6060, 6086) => 0.004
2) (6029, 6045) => -0.025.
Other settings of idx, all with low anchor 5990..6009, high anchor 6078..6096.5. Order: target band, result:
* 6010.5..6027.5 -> -0.1 Angstrom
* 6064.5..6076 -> 0.0 Angstrom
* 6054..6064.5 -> -0.1 Angstrom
